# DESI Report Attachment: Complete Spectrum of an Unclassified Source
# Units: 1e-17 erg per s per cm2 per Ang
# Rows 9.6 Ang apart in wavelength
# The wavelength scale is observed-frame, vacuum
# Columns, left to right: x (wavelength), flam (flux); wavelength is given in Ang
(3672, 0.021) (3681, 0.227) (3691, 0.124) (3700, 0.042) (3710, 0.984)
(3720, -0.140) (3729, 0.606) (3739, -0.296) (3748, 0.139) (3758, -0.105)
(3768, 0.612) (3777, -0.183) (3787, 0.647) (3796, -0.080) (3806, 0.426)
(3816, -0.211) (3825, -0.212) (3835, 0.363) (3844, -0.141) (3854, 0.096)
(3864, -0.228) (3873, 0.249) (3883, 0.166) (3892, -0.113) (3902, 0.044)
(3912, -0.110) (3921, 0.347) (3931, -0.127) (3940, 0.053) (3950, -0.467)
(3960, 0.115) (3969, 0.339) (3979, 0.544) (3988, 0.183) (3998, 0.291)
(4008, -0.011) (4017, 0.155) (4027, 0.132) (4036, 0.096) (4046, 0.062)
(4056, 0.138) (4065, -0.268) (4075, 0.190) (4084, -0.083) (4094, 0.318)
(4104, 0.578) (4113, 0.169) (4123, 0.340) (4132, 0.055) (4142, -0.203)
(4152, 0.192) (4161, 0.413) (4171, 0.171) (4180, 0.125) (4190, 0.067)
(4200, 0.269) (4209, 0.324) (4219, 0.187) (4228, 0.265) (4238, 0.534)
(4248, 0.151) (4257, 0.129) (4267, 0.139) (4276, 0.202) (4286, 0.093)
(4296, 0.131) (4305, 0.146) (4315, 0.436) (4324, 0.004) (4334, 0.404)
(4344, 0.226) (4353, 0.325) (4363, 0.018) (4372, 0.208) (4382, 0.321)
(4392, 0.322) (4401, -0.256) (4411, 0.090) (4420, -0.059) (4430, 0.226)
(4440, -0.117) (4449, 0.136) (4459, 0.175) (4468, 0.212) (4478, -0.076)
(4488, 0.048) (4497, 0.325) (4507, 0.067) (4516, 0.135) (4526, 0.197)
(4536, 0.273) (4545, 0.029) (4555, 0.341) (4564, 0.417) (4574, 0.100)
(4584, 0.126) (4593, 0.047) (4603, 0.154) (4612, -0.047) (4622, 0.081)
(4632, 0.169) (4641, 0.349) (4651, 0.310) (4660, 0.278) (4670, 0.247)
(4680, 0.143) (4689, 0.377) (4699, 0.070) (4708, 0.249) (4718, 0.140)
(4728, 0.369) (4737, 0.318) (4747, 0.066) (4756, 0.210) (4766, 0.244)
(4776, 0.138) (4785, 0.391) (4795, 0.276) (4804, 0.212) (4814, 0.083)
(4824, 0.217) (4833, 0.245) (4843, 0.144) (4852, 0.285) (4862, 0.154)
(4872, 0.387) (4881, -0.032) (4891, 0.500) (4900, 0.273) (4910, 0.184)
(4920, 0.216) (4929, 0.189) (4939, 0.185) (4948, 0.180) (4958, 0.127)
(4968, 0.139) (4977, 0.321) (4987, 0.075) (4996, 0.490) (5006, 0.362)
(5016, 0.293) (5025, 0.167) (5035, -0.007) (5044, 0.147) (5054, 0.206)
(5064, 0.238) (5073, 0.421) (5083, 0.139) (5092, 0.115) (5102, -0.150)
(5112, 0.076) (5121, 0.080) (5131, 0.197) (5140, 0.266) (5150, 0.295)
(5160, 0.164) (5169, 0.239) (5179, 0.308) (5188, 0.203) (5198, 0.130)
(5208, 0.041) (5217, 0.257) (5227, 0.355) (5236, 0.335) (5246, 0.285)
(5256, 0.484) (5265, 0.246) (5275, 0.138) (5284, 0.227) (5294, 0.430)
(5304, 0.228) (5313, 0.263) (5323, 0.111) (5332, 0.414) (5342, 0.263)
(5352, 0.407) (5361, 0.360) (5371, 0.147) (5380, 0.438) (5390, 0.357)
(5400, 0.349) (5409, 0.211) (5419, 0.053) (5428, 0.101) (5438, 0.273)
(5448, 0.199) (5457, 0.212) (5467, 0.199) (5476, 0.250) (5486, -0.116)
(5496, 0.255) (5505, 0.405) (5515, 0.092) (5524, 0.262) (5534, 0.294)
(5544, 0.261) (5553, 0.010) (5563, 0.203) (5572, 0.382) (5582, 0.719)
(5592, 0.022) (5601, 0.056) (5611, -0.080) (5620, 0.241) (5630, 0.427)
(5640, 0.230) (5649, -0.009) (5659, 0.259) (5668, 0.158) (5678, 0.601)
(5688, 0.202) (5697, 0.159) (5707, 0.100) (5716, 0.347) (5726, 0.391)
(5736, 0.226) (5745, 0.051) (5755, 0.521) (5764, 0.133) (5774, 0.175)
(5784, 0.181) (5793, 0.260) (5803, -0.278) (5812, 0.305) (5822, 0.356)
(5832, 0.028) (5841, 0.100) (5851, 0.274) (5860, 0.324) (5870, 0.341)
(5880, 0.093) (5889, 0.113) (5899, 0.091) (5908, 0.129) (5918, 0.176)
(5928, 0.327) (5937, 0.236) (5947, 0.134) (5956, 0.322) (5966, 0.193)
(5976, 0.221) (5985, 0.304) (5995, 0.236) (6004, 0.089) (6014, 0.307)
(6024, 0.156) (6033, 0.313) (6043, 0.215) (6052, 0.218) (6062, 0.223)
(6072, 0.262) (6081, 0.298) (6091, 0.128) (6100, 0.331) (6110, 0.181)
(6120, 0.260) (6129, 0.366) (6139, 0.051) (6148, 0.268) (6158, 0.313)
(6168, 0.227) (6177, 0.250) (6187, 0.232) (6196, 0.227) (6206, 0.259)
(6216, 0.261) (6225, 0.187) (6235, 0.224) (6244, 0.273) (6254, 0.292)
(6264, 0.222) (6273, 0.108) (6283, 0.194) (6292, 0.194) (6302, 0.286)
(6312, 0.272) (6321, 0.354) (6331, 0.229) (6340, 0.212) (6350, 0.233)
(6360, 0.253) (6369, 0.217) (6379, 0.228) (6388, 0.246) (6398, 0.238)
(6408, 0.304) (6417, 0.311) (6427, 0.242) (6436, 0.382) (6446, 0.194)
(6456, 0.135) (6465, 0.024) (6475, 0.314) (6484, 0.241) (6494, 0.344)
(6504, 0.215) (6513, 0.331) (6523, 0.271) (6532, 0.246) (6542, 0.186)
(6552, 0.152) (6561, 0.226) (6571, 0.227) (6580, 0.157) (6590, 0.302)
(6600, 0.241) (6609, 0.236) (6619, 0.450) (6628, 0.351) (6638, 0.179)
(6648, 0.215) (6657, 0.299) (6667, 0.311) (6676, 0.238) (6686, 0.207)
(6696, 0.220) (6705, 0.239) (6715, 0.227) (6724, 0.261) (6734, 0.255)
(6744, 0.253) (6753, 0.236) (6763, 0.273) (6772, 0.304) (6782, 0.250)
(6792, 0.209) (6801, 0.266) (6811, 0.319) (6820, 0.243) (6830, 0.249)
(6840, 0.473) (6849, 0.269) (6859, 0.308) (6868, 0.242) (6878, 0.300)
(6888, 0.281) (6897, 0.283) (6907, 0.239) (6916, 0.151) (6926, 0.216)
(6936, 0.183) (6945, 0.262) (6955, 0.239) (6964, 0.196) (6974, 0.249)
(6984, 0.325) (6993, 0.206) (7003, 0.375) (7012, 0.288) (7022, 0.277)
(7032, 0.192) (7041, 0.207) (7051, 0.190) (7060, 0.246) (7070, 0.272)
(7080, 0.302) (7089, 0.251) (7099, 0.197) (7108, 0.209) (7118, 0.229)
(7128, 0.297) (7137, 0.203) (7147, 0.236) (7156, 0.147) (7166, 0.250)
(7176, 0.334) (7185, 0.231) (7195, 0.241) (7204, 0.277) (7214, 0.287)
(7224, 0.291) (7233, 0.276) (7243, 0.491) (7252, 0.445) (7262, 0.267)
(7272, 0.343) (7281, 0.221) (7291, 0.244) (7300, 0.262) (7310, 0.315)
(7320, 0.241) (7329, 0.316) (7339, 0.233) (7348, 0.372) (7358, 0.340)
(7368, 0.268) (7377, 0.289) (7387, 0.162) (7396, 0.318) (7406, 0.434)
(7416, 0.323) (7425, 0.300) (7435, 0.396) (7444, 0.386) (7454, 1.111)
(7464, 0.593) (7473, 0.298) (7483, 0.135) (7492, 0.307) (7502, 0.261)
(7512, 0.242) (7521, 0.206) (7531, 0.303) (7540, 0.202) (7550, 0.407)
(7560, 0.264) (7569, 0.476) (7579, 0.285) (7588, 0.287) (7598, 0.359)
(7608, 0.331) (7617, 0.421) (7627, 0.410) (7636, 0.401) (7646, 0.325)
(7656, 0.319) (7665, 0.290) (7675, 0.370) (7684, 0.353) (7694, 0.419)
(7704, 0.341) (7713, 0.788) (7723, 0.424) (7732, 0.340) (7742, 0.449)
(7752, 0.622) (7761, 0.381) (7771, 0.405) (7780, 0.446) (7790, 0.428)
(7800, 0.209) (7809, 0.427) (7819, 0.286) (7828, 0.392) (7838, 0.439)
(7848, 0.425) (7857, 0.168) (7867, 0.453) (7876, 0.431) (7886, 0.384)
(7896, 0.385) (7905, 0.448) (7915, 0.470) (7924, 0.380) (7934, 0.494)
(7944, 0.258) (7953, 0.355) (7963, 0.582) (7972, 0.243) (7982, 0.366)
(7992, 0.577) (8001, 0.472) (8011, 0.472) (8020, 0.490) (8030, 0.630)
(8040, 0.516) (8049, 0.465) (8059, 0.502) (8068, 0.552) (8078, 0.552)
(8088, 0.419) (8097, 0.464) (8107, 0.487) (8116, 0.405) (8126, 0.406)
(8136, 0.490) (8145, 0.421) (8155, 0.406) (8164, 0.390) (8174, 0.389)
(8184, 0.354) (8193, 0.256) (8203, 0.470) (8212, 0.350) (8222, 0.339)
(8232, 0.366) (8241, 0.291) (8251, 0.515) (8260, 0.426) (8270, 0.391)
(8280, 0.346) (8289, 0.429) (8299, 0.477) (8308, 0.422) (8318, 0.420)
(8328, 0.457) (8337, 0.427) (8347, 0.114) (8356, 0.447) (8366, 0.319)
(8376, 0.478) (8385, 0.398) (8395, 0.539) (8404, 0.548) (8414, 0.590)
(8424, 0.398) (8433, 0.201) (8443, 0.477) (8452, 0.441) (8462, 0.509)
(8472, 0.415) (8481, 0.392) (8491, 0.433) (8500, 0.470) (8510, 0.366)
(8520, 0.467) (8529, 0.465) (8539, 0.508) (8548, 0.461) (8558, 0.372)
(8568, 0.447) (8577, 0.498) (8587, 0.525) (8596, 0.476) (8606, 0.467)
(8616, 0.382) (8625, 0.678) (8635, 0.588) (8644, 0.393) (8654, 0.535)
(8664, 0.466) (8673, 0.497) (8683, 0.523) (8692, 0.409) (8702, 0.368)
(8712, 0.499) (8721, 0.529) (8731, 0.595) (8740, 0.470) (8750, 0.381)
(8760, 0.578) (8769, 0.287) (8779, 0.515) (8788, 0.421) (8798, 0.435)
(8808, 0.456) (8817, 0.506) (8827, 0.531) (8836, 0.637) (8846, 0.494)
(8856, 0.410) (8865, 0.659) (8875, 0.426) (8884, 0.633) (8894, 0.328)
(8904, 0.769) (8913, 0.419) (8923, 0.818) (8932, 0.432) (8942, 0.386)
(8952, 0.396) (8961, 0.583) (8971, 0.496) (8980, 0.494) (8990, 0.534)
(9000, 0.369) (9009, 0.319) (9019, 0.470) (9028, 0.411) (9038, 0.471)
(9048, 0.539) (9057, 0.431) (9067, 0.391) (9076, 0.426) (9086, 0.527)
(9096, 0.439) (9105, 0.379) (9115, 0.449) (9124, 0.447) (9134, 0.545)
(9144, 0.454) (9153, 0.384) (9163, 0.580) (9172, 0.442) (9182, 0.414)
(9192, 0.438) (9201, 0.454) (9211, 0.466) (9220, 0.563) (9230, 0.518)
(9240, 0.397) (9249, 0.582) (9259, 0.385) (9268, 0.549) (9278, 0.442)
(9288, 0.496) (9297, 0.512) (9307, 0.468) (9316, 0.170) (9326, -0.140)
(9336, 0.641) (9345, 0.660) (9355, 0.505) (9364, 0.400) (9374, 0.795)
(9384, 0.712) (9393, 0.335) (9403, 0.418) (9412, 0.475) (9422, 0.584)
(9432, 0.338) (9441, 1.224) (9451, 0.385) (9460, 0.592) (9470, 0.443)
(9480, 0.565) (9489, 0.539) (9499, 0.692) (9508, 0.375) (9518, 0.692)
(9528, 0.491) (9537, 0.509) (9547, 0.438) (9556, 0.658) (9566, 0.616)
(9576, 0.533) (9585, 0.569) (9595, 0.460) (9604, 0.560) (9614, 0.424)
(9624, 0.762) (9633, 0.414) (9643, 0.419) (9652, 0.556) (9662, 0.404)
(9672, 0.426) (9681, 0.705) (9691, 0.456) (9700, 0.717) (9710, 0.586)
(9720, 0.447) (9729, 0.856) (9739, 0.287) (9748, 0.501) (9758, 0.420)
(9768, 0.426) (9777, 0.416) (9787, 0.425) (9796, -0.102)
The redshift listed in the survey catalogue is 1.00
